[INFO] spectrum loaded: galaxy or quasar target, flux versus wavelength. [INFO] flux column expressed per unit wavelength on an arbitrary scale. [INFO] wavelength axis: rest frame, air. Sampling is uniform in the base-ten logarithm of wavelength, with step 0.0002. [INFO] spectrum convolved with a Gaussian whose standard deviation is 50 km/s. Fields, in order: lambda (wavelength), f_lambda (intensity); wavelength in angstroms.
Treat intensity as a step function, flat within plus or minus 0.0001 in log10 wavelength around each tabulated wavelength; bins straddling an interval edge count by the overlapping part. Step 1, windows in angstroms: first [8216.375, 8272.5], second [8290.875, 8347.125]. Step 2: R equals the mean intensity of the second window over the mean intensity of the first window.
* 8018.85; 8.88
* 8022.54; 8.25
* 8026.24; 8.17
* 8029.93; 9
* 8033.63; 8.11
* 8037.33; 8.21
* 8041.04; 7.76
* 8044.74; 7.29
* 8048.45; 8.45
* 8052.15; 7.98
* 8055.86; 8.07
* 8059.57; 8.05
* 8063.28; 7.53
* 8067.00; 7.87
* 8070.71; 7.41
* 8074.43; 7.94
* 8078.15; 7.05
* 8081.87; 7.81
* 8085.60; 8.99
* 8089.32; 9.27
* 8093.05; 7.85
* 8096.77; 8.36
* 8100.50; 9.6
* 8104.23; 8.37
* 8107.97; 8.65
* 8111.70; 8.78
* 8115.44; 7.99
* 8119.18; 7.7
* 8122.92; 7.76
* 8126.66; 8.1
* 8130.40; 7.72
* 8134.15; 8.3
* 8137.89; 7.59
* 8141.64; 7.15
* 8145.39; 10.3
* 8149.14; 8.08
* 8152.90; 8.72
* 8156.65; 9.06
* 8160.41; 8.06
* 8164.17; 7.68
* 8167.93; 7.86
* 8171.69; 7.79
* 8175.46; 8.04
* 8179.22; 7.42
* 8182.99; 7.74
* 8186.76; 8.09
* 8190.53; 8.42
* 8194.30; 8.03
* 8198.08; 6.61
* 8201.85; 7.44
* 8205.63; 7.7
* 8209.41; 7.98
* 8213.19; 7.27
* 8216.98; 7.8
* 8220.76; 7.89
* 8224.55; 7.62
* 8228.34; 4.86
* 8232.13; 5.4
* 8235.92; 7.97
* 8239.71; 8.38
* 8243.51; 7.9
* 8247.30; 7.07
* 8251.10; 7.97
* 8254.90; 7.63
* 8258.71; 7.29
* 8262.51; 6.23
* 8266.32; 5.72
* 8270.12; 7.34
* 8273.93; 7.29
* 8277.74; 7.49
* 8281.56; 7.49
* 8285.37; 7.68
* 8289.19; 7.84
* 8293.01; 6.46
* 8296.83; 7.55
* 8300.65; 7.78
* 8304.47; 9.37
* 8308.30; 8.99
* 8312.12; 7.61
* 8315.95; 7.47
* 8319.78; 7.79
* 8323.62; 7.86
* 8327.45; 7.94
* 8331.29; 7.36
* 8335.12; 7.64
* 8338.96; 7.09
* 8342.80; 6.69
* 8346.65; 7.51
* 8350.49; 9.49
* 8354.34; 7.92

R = 1.08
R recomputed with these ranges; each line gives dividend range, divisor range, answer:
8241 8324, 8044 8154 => 0.92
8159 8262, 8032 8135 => 0.93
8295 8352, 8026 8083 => 0.99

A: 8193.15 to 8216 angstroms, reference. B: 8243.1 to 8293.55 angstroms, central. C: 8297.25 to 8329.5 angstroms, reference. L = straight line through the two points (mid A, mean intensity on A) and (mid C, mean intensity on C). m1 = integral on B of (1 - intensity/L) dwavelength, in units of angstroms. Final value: 3.8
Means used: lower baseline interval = 7.5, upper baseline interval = 8.07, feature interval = 7.24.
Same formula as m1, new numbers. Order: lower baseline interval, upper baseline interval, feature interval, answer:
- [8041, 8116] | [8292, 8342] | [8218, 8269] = 5.2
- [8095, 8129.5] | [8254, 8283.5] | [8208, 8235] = 1.6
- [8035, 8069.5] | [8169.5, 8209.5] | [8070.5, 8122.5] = -2.8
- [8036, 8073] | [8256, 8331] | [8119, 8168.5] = -2.8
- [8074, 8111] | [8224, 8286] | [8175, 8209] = -0.4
